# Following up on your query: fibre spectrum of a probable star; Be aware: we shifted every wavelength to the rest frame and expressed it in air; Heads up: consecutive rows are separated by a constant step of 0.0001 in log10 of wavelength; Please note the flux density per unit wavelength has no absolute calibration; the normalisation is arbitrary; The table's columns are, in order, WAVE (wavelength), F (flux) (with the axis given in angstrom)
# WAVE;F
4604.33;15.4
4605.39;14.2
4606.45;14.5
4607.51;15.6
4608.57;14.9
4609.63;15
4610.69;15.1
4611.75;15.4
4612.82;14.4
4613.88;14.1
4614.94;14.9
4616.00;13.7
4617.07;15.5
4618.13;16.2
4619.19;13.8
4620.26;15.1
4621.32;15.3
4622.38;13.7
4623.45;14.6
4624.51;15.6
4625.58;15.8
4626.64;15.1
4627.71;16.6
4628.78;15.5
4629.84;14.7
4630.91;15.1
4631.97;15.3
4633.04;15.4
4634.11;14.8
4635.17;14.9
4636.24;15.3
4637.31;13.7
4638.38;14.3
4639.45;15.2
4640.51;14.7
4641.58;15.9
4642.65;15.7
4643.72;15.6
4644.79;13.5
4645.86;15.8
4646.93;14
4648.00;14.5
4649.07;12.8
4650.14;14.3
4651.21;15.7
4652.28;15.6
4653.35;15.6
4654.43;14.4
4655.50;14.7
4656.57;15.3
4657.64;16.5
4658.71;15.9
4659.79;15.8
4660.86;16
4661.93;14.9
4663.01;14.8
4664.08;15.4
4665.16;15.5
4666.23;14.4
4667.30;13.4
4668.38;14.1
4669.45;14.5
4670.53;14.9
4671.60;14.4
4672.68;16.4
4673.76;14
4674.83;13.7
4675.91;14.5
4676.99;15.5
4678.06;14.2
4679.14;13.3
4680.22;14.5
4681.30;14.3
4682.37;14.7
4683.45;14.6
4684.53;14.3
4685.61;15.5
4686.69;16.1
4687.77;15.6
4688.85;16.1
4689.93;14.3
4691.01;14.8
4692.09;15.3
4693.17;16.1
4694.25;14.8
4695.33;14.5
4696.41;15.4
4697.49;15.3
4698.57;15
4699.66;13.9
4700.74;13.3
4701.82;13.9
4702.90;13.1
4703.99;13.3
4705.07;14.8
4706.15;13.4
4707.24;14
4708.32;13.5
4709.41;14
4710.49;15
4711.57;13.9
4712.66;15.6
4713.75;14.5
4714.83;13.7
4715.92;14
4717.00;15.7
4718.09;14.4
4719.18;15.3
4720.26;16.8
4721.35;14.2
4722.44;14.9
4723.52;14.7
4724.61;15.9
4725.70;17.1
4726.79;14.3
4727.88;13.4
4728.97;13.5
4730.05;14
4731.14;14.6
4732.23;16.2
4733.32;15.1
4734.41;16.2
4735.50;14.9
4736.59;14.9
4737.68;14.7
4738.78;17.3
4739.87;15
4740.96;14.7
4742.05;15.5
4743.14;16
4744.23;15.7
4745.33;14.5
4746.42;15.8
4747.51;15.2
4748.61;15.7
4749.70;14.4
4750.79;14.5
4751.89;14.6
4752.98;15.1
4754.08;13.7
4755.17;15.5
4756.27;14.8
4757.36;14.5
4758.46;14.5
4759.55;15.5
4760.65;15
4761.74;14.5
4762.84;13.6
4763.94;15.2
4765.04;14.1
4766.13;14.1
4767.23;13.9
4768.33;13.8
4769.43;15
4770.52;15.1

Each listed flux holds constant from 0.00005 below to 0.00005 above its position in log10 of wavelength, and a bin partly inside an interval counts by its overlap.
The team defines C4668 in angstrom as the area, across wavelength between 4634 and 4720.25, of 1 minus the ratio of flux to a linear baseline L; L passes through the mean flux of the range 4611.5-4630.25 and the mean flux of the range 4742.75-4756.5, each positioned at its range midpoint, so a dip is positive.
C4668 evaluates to 1.5 angstrom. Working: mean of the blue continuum 15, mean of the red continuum 15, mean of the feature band 14.7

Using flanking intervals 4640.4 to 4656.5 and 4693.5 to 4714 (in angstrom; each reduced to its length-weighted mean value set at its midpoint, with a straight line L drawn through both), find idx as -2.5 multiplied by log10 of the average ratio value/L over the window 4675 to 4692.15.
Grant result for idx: -0.02 mag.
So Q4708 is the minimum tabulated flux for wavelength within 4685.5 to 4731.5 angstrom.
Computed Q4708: 13.1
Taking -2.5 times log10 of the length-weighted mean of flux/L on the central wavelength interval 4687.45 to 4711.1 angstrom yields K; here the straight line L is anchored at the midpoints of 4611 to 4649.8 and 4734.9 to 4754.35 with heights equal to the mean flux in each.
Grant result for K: 0.04 mag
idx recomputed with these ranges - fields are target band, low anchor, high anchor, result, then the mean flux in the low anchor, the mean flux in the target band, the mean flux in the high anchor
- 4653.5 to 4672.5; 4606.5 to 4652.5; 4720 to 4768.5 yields -0.01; 14.9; 15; 14.9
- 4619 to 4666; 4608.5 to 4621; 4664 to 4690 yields -0.02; 14.8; 15.1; 14.7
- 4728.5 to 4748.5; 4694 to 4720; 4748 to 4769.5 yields -0.05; 14.4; 15.2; 14.6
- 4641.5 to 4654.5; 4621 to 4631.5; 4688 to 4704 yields 0.01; 15.2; 14.8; 14.7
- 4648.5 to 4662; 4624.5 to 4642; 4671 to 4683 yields -0.03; 15.2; 15.2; 14.5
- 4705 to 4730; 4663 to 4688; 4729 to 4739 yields 0.03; 14.7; 14.6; 15.2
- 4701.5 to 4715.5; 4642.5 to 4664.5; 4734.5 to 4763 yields 0.07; 15.1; 14.1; 15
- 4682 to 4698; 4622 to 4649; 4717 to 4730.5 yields -0.02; 15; 15.2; 14.9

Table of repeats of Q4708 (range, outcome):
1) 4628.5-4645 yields 13.5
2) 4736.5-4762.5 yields 13.7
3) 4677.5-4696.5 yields 13.3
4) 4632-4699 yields 12.8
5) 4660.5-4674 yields 13.4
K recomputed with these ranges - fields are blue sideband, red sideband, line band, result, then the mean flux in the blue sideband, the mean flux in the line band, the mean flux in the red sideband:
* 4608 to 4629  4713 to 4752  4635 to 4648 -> 0.01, 15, 14.9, 15.1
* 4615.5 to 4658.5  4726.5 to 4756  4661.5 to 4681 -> 0.03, 15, 14.6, 15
